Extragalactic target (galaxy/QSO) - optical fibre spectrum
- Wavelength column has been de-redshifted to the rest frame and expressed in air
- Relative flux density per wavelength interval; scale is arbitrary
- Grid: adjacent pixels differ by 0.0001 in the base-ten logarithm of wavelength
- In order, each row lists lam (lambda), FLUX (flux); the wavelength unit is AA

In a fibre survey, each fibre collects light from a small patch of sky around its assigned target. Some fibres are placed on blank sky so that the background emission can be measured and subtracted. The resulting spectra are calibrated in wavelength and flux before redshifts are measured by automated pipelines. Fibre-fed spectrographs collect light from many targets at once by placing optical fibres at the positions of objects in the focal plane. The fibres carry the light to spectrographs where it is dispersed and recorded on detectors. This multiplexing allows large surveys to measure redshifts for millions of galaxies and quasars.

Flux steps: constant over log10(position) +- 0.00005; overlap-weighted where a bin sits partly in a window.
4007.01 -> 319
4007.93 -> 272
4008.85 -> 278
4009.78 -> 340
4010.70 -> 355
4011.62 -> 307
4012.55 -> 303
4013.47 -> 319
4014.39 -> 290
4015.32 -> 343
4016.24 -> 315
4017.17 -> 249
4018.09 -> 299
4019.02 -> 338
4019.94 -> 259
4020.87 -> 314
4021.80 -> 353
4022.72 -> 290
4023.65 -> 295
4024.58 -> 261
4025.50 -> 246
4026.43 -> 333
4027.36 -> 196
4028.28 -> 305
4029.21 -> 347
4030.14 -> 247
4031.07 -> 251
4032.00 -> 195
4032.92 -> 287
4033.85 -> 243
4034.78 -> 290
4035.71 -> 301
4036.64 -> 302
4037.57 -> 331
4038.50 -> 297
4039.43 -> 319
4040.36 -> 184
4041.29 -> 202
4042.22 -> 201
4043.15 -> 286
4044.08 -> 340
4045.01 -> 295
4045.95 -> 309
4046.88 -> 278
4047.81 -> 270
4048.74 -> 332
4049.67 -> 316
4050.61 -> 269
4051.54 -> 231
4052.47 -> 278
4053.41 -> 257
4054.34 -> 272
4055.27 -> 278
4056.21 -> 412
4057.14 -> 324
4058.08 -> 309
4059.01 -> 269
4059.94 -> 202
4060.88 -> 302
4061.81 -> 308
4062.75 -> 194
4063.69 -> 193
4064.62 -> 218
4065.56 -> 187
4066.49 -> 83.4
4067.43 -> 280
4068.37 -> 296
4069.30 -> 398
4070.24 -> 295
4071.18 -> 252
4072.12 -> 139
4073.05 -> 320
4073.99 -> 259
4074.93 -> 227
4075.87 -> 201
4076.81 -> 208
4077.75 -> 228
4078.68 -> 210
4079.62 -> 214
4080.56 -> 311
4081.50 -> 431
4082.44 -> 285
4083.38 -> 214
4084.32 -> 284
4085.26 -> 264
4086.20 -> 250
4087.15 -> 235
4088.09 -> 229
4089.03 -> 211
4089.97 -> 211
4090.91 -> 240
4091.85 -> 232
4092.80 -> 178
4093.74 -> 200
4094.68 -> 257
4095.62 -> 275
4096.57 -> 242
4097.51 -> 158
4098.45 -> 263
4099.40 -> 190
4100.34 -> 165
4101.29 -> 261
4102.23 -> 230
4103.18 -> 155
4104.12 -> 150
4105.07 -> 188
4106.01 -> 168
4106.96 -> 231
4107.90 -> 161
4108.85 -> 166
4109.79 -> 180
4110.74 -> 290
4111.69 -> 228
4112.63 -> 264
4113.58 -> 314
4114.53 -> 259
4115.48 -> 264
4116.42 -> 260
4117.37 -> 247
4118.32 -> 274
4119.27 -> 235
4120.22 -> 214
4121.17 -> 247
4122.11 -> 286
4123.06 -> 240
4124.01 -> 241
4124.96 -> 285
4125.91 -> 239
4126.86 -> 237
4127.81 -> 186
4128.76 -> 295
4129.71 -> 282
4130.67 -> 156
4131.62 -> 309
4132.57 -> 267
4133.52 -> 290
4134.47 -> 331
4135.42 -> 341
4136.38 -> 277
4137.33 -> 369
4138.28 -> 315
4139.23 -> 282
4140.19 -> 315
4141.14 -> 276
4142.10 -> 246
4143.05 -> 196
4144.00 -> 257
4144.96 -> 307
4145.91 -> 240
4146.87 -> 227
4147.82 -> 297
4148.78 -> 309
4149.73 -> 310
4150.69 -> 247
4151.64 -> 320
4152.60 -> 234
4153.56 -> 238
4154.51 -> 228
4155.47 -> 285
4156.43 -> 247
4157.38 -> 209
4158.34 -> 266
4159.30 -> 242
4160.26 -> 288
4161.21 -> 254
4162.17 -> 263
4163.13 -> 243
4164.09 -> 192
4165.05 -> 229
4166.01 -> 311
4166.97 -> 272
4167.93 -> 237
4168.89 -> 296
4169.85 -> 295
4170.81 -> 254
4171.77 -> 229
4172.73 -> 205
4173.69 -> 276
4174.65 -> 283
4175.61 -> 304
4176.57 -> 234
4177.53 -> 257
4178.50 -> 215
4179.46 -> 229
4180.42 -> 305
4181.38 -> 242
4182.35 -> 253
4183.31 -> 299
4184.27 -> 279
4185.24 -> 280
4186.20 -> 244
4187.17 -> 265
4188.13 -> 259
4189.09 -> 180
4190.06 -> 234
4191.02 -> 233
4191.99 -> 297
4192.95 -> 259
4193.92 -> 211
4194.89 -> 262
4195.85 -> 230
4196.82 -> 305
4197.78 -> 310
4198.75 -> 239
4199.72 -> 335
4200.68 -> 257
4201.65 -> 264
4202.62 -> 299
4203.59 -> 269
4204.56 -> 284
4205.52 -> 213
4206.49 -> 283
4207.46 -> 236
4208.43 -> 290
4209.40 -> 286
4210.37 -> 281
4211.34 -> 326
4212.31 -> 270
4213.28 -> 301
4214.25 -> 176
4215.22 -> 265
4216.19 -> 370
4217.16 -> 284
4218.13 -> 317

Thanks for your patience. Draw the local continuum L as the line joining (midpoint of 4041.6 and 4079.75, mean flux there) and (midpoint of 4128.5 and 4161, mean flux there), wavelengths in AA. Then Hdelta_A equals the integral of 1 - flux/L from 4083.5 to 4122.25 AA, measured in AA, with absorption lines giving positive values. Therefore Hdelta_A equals 5.8 AA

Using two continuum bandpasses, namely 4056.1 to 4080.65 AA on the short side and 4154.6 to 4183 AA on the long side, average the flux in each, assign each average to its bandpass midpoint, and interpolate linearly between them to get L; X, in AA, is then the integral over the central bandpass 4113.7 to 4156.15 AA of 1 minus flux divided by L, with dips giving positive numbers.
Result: -2.3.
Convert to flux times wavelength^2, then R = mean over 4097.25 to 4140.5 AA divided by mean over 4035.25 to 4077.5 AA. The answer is 0.95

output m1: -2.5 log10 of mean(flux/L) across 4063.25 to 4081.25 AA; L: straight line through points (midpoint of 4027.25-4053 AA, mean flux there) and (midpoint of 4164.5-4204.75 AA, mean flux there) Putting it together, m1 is 0.138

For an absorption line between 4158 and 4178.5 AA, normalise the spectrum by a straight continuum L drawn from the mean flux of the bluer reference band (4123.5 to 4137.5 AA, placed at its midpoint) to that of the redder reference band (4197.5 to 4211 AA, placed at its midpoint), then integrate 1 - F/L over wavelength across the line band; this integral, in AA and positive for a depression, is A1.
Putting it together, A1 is 1.2 AA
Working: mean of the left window 271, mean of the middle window 257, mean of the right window 275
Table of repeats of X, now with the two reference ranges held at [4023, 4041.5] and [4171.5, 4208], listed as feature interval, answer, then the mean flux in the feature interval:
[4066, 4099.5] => 3.0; 244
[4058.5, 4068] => 1.6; 225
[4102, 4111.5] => 2.7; 192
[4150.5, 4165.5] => 0.8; 249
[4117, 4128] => 0.8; 246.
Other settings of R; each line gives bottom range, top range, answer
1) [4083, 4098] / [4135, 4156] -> 1.24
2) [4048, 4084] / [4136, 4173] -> 1.05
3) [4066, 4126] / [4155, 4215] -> 1.15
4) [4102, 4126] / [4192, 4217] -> 1.23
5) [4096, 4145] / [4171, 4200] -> 1.08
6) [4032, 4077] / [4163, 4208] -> 1.04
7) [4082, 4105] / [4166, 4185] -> 1.22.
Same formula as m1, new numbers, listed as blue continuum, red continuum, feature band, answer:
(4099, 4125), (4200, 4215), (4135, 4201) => -0.051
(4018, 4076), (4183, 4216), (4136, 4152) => -0.052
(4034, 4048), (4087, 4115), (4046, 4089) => -0.043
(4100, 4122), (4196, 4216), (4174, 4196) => 0.037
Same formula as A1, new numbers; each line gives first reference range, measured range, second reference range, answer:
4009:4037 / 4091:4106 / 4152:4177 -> 3.5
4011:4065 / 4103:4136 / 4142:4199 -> 2.9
